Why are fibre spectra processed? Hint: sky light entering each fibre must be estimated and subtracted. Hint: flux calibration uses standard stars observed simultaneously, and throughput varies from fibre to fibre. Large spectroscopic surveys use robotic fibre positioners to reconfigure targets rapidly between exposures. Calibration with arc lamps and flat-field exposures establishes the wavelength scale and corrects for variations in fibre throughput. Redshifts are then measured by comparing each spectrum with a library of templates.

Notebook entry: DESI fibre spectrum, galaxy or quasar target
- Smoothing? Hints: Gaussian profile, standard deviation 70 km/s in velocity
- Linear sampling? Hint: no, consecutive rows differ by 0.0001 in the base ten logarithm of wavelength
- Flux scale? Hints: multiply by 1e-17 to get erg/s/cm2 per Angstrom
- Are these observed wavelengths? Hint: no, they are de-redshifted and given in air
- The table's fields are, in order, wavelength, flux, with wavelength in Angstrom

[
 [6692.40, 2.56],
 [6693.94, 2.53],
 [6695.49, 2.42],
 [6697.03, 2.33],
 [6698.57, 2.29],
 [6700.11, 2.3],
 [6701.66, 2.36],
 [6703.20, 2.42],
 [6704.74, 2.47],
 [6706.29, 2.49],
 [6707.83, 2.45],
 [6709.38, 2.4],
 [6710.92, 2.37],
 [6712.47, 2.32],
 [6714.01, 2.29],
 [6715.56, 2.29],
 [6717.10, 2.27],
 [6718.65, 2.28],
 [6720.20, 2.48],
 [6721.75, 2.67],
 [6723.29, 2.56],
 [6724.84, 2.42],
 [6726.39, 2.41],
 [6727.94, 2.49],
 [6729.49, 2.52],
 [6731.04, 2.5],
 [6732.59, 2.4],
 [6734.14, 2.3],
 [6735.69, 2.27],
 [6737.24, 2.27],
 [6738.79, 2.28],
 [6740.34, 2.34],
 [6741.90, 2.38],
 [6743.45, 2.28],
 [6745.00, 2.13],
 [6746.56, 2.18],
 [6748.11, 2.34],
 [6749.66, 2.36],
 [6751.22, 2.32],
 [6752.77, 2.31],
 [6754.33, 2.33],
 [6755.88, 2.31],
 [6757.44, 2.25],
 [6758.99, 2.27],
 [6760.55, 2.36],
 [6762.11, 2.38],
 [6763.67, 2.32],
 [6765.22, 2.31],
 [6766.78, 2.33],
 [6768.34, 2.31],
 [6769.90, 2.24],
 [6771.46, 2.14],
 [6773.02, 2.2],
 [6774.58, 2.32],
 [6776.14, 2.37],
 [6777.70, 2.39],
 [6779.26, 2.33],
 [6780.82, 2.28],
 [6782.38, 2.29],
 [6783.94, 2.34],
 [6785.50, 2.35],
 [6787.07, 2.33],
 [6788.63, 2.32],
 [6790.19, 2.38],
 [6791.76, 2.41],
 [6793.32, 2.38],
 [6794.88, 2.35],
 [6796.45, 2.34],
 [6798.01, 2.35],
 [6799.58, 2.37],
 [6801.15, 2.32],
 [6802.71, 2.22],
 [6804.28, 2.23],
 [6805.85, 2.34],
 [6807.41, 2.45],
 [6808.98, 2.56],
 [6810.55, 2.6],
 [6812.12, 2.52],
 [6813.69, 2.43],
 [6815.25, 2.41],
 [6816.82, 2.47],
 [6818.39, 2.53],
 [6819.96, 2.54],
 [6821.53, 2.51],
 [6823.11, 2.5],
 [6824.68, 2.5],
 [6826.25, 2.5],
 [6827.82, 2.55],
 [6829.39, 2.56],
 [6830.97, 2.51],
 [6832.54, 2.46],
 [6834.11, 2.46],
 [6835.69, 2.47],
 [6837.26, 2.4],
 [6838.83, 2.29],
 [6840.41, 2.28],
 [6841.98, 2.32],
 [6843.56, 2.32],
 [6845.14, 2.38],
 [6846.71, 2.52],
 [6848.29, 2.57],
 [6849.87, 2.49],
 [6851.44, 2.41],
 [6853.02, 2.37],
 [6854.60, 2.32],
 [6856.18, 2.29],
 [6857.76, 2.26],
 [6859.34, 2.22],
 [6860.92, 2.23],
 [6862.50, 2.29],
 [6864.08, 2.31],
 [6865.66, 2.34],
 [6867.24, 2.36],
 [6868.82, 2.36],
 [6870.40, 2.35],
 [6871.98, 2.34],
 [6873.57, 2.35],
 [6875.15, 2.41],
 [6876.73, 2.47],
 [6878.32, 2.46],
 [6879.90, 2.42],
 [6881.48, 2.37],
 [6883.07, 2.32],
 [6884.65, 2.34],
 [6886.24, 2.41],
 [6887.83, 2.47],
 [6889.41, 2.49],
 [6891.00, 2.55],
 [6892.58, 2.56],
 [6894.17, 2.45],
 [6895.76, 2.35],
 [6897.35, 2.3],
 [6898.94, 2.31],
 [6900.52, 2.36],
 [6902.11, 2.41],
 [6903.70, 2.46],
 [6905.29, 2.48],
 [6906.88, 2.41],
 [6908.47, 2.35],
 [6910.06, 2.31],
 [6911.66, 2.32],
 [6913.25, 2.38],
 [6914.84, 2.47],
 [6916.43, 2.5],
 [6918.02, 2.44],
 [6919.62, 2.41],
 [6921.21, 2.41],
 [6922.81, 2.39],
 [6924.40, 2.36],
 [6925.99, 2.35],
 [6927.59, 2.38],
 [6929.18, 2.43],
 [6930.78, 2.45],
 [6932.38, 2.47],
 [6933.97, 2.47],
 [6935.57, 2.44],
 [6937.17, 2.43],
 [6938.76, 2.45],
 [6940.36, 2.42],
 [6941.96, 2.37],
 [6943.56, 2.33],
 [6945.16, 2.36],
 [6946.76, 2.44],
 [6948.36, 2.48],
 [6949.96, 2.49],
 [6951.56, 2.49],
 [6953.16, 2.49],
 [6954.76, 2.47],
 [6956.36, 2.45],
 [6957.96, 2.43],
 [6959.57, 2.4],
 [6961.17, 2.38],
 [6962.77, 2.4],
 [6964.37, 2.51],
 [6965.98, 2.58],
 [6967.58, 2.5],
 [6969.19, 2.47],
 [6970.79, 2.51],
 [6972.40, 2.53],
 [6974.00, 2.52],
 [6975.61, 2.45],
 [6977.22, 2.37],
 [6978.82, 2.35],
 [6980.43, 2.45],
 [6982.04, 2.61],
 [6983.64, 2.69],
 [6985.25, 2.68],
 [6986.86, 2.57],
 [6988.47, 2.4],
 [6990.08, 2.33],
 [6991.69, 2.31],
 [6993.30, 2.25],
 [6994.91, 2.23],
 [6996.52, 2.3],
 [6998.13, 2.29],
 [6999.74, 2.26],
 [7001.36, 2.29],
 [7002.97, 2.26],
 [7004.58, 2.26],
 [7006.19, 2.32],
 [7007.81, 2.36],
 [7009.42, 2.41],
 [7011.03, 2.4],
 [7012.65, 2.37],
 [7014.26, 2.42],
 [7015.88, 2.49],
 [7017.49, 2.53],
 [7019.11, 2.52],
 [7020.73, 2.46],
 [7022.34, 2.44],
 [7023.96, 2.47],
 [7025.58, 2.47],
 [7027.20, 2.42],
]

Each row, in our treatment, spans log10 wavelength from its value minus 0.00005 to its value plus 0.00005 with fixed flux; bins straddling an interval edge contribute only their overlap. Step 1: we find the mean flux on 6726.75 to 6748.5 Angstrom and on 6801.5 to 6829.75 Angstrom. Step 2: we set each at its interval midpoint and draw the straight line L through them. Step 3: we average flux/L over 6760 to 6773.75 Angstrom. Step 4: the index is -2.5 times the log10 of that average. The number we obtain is 0.05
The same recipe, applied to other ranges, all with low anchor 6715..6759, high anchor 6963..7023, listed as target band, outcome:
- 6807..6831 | -0.06 mag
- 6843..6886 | 0.01 mag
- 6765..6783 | 0.03 mag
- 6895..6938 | 0.00 mag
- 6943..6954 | -0.01 mag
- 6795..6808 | 0.02 mag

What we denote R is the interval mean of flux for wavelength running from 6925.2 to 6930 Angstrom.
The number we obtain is 2.38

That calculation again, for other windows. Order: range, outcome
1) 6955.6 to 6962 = 2.41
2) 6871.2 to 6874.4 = 2.34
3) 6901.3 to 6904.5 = 2.43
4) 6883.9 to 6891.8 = 2.45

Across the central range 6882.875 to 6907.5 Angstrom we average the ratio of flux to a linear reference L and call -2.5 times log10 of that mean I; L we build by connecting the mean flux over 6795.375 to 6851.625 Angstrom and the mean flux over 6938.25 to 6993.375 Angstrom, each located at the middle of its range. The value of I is 0.01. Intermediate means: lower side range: 2.44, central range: 2.42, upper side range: 2.46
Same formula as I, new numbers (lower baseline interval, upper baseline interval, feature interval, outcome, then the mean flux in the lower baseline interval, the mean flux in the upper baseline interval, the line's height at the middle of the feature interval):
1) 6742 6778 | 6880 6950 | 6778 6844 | -0.03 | 2.29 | 2.41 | 2.33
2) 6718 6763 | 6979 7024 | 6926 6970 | -0.02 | 2.36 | 2.4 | 2.39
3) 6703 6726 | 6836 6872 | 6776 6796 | 0.02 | 2.41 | 2.35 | 2.38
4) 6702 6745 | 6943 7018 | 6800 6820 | -0.01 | 2.39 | 2.42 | 2.4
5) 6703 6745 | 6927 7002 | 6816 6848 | -0.02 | 2.39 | 2.43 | 2.41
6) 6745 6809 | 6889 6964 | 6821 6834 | -0.07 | 2.32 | 2.42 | 2.35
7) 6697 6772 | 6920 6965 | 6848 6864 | 0.03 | 2.35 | 2.43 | 2.39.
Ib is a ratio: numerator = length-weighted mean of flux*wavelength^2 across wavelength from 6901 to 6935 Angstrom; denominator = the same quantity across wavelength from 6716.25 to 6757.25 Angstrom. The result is 1.1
